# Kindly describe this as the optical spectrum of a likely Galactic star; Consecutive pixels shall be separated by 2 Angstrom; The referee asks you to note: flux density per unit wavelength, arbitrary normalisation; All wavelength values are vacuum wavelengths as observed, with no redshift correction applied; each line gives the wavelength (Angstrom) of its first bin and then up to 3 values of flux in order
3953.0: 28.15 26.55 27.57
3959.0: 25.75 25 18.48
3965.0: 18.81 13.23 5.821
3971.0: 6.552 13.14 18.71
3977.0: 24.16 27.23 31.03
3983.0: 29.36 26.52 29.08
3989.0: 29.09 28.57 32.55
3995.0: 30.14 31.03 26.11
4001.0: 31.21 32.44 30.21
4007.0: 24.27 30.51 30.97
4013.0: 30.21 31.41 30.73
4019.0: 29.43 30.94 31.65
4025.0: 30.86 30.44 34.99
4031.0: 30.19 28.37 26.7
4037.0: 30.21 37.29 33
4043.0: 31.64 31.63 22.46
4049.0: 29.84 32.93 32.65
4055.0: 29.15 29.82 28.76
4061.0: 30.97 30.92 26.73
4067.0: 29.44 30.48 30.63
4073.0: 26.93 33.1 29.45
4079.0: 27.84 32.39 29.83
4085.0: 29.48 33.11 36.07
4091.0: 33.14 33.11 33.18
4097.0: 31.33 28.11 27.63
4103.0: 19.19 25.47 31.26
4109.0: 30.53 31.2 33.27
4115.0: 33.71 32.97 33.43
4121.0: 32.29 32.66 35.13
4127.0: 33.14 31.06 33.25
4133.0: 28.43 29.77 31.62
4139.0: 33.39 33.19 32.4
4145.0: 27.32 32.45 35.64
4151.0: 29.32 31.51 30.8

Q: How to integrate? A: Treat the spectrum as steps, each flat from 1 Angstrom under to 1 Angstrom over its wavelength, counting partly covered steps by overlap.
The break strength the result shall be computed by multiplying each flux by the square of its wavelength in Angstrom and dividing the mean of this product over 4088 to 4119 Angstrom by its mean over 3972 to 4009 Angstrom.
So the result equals 1.2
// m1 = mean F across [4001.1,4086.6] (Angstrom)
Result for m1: 30.3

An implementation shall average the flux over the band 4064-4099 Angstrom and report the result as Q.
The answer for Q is 30.9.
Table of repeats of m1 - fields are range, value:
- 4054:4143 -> 30.8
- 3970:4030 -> 28.1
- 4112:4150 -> 32.4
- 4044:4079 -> 29.7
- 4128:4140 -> 31.3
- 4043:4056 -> 29.9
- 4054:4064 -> 29.9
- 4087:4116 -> 30.6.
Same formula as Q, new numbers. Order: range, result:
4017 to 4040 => 31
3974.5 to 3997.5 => 28.3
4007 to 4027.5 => 30.4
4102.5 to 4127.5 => 31.3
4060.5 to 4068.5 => 29.5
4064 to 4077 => 29.5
